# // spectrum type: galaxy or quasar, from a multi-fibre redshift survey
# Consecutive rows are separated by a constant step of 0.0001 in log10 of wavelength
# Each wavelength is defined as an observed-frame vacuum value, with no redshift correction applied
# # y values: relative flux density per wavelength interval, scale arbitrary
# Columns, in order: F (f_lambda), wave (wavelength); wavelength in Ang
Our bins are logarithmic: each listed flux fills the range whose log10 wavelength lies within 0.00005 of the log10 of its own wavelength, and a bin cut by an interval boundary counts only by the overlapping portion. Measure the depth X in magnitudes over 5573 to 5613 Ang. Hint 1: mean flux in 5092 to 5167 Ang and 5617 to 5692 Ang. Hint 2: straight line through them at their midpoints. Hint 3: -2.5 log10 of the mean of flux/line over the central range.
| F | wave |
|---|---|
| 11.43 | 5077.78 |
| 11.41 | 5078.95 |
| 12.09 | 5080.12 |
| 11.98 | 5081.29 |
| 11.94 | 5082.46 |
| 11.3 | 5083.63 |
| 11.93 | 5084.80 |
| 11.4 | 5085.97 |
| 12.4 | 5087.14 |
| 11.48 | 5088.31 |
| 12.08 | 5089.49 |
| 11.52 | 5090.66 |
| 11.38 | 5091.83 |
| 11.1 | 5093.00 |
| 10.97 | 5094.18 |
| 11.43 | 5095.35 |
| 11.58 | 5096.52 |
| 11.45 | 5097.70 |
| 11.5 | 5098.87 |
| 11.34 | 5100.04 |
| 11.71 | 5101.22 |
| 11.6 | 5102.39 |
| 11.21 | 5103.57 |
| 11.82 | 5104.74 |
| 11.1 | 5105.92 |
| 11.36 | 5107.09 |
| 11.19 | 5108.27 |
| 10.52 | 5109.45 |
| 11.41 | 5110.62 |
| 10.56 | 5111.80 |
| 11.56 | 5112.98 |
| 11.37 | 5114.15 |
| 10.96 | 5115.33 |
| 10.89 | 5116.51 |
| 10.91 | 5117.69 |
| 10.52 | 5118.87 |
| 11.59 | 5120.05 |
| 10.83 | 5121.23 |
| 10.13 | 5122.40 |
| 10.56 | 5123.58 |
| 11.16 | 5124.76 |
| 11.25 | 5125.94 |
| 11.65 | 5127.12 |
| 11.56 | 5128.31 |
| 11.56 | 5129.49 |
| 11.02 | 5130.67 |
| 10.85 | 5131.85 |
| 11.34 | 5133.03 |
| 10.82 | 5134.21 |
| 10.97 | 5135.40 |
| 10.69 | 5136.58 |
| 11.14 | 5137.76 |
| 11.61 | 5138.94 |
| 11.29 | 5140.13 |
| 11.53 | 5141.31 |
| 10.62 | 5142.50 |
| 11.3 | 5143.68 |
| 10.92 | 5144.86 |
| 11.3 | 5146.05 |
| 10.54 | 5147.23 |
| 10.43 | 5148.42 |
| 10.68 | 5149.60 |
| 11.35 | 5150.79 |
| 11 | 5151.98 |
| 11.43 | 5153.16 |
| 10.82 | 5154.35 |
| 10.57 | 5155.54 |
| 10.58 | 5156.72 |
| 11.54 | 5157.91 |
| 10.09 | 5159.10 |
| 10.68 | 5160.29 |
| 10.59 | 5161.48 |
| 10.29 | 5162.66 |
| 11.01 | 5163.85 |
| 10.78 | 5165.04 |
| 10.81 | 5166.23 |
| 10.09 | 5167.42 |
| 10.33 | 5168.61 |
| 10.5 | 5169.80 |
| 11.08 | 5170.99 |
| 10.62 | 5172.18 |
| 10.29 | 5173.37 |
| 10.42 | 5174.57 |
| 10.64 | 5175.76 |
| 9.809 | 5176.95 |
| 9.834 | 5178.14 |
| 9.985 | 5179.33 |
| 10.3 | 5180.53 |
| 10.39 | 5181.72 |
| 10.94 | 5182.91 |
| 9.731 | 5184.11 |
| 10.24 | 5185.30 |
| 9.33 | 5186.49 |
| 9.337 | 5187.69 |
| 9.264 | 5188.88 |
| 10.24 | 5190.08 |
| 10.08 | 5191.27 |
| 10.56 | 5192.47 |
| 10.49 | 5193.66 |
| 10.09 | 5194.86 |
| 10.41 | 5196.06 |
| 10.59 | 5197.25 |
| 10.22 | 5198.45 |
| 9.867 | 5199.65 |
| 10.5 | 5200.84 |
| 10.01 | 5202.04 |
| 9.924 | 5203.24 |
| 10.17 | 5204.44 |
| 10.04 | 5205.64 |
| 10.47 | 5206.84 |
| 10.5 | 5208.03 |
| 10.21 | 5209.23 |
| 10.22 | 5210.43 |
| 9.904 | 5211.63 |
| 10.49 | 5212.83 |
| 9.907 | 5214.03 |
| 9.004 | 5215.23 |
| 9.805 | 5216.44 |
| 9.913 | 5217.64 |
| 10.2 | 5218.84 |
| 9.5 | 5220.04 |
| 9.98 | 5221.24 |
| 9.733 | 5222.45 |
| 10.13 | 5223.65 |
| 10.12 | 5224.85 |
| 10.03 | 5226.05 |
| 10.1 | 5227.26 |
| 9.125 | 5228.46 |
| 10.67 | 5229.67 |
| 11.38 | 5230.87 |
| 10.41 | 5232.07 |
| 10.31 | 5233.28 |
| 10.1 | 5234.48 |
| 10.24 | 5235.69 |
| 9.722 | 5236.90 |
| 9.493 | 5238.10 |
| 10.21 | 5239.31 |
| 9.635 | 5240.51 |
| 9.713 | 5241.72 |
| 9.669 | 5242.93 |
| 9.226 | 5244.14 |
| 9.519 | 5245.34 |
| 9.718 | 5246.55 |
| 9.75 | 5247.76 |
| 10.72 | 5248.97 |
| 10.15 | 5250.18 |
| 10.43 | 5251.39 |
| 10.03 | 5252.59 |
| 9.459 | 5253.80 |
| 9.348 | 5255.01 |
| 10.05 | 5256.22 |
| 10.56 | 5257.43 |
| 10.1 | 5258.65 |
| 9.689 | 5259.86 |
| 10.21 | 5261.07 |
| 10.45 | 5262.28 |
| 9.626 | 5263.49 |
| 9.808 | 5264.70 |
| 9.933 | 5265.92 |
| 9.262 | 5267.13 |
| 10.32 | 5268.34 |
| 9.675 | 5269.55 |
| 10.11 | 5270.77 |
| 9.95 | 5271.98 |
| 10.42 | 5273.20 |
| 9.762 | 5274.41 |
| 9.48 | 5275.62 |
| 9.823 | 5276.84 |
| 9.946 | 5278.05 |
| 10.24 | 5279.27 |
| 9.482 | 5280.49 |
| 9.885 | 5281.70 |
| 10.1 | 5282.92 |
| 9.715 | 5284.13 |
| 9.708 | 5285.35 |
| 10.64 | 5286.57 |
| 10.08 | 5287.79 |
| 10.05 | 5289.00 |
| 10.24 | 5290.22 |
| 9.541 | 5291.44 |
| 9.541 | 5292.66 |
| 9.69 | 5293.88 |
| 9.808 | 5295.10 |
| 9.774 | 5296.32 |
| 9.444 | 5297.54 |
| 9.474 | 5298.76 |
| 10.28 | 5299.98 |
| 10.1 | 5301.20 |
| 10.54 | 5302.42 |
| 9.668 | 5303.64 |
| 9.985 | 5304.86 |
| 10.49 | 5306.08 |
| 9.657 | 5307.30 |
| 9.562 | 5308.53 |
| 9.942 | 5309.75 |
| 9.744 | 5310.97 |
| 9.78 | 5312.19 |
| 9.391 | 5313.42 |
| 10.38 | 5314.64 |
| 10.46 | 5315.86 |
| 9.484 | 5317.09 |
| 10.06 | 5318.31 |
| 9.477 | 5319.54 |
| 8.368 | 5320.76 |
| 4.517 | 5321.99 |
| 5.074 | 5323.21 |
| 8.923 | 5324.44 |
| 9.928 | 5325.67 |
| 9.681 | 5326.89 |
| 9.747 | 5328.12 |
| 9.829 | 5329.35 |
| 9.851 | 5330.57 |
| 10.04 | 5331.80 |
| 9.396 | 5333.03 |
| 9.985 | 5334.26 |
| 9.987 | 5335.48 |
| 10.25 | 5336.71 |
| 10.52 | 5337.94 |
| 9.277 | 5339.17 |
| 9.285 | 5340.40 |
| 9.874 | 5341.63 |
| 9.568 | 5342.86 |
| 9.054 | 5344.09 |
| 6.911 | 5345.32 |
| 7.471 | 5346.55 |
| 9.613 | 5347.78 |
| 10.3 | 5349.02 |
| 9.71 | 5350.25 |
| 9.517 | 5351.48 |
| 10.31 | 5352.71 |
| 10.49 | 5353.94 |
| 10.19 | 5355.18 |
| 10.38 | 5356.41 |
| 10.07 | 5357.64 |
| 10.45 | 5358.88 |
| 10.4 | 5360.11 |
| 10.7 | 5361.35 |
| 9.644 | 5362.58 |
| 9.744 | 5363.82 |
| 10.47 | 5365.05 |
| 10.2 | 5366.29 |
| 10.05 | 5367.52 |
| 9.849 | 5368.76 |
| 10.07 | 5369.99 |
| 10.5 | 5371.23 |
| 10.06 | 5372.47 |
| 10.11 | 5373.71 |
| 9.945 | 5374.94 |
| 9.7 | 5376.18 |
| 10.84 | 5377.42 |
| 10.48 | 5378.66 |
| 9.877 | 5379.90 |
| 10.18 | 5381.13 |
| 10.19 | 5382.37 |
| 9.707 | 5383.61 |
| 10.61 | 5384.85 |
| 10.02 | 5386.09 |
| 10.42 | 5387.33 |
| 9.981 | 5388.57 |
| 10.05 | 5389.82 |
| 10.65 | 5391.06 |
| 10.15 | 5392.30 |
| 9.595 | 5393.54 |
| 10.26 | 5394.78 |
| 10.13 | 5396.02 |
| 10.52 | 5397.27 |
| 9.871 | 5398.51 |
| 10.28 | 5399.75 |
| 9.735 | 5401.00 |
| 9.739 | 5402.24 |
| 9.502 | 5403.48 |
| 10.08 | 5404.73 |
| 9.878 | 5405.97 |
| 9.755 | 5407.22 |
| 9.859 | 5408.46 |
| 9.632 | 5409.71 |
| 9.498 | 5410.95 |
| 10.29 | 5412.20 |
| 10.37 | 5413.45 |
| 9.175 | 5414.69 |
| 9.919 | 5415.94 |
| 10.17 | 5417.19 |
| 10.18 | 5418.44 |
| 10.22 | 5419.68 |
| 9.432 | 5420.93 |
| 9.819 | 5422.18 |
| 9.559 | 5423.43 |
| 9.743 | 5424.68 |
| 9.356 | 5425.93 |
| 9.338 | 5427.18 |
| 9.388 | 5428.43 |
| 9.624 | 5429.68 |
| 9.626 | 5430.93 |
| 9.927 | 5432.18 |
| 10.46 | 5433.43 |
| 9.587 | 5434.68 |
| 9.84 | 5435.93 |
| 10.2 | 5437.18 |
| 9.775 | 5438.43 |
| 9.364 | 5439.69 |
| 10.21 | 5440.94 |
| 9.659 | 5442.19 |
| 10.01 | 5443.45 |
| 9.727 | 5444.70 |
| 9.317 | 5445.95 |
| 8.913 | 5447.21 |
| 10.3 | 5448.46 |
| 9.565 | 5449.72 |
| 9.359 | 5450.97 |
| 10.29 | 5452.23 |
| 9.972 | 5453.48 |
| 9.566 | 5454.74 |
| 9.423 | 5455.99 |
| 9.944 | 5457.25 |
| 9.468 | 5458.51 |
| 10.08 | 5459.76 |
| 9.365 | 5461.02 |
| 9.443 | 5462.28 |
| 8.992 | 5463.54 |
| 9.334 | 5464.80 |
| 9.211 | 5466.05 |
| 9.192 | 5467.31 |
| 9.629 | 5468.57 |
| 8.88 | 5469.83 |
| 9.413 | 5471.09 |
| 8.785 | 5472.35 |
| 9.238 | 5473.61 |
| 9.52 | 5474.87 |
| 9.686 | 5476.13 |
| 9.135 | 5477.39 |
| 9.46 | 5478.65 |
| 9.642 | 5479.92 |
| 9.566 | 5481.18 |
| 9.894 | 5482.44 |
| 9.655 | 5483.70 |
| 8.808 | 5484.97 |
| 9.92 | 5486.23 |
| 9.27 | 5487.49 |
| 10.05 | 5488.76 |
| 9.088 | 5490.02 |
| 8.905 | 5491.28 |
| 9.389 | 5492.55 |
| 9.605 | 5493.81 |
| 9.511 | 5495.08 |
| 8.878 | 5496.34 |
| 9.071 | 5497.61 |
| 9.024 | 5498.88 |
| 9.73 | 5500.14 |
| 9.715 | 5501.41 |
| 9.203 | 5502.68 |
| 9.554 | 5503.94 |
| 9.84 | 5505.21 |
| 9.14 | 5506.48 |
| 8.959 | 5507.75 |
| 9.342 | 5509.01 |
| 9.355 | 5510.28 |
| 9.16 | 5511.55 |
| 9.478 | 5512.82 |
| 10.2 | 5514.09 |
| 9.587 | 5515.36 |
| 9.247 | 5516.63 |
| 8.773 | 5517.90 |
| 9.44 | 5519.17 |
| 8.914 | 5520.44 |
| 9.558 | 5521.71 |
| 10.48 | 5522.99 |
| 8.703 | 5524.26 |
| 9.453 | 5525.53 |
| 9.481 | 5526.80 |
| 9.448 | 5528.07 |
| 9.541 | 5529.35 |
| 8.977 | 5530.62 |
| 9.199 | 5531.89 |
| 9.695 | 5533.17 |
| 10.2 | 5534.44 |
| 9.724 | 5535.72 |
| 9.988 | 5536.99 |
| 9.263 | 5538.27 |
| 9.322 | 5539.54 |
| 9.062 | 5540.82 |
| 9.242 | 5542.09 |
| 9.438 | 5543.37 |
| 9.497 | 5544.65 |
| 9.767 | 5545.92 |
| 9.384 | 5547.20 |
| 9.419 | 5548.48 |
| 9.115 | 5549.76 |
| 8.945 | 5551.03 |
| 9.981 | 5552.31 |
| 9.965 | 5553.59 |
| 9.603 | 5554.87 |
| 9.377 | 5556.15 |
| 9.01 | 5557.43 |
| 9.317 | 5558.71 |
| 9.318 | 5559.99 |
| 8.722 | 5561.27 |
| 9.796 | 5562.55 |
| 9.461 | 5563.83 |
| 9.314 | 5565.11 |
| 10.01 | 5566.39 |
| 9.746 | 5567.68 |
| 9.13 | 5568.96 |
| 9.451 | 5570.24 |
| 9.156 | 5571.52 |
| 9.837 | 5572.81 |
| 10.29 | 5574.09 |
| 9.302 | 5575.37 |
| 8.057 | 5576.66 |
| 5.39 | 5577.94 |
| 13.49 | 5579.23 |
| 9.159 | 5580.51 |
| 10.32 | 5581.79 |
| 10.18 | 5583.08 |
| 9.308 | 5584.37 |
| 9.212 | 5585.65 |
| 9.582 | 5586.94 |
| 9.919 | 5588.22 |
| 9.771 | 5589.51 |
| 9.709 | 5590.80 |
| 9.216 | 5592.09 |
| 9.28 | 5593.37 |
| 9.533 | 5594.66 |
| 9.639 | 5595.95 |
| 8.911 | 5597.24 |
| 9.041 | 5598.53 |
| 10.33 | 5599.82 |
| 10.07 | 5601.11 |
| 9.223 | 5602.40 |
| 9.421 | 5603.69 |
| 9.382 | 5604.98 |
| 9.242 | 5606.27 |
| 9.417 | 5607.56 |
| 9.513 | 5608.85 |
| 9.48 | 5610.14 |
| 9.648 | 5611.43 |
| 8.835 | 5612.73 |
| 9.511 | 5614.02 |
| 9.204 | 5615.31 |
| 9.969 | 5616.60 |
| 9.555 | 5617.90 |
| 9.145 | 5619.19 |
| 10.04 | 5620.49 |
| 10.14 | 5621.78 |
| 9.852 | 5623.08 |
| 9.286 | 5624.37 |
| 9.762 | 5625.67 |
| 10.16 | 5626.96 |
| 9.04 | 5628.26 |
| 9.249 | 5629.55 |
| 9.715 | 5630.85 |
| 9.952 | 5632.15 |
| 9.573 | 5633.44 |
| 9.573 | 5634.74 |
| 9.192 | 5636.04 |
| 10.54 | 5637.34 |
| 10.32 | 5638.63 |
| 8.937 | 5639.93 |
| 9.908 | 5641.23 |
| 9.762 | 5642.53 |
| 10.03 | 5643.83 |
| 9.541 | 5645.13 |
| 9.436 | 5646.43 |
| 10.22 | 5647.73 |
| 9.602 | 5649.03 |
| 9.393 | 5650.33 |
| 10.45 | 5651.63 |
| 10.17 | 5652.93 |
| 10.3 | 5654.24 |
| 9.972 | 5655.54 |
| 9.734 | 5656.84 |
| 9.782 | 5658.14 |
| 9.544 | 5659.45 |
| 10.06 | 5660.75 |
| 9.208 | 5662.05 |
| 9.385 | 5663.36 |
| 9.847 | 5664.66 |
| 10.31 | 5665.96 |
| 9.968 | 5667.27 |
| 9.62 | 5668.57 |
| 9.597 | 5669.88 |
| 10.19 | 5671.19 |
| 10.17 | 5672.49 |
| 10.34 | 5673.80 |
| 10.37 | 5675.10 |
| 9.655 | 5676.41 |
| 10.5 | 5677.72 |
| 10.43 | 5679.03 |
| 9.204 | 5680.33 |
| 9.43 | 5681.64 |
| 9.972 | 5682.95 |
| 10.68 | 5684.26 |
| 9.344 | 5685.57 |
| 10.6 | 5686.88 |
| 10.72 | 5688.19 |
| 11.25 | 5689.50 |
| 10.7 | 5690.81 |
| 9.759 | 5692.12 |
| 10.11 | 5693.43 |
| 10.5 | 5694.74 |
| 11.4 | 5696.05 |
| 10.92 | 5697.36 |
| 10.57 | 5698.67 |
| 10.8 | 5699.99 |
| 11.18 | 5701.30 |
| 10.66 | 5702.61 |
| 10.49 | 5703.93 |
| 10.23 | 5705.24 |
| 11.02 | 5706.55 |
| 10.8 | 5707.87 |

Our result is 0.06 mag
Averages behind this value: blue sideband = 11.1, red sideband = 9.88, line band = 9.49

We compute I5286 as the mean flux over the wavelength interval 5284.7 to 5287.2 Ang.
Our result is 10.1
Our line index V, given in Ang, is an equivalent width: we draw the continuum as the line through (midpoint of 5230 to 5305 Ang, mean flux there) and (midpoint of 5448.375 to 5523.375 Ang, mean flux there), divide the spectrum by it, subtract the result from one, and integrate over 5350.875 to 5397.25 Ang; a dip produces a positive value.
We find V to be -2.2 Ang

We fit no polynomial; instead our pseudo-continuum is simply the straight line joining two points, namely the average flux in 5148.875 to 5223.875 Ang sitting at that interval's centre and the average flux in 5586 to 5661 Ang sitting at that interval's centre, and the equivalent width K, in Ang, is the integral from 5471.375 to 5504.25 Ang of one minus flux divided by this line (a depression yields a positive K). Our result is 1.5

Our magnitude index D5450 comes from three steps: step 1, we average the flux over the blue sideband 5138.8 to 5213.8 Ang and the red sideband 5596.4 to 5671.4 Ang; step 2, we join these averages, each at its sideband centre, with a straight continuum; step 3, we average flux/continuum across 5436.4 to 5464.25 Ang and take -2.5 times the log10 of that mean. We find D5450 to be 0.03 mag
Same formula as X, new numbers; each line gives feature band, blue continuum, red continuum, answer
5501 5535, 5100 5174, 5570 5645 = 0.046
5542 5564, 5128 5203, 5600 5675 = 0.053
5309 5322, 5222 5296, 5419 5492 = 0.043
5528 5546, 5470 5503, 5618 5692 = 0.006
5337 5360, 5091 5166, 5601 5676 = 0.092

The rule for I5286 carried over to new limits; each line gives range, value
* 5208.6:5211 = 10.2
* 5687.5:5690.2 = 11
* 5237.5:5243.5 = 9.74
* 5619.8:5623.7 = 9.99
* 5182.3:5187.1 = 10.1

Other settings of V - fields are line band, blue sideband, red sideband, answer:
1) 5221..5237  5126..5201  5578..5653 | 0.5 Ang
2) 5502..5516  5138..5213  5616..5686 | 0.8 Ang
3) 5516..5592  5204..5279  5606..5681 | 2.7 Ang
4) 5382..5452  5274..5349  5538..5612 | -2.6 Ang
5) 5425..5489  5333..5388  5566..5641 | 1.3 Ang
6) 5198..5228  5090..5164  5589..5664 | 2.2 Ang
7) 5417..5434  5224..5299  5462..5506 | -0.4 Ang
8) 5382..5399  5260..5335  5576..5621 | -1.0 Ang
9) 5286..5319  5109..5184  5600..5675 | 1.8 Ang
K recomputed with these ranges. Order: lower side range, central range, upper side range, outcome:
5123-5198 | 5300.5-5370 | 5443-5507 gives 2.6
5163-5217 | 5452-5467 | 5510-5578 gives 0.0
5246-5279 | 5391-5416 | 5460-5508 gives -0.9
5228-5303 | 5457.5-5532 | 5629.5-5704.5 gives 4.6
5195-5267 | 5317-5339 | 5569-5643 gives 1.6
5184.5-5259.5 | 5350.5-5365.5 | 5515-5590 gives -0.6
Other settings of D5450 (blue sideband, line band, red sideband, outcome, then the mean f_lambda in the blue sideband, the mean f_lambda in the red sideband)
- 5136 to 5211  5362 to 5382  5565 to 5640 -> -0.01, 10.5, 9.55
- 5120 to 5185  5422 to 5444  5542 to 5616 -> 0.02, 10.8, 9.46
